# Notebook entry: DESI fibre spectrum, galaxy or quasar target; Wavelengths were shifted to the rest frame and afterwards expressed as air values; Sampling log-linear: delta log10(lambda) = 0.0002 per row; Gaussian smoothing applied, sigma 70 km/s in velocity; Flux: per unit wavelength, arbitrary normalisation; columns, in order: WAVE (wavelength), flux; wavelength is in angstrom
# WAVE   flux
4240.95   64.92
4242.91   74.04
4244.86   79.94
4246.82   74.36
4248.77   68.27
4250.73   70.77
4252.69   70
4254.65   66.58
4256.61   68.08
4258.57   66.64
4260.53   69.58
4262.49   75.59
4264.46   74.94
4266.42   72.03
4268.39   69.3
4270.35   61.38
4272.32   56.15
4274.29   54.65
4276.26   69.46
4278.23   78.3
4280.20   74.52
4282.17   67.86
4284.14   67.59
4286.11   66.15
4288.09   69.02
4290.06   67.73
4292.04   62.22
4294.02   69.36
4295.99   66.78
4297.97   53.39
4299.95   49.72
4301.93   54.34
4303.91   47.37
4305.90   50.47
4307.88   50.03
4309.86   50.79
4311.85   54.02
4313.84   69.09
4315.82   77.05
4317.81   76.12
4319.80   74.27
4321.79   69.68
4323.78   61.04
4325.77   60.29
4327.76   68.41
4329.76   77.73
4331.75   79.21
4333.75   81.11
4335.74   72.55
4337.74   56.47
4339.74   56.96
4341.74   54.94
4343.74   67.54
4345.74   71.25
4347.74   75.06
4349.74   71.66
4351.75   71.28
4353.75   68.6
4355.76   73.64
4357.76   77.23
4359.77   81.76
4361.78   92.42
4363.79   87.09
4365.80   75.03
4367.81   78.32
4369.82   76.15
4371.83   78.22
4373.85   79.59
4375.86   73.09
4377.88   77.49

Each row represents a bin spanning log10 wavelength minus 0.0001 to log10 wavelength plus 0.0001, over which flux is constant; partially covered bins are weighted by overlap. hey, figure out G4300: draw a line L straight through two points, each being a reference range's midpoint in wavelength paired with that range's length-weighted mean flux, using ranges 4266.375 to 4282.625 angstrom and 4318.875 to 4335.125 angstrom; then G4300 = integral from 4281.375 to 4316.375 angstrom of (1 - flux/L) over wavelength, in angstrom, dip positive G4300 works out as 4.3 angstrom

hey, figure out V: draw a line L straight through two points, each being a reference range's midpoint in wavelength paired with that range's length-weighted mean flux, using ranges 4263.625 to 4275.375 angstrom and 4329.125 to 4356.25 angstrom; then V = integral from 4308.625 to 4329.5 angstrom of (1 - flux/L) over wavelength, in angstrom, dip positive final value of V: 0.5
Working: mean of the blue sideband 64.6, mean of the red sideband 69.7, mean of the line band 66.3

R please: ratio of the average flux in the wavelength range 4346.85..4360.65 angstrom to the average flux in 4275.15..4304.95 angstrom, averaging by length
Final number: 1.15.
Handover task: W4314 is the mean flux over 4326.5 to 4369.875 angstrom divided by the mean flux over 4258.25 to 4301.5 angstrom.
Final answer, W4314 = 1.10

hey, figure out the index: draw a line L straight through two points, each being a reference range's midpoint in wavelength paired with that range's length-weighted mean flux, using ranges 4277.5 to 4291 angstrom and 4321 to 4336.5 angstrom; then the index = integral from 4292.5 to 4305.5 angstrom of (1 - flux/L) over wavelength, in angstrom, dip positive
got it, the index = 2.5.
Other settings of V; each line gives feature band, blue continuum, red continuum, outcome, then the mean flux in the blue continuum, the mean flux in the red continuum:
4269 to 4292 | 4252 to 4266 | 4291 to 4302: -0.85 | 70.3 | 59.8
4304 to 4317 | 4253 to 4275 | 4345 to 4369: 2.53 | 67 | 77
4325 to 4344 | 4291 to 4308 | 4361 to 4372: 0.42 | 56.3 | 81.2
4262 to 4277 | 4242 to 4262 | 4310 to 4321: 0.84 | 70.9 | 68.6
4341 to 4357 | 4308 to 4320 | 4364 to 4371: 0.84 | 65.2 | 77.8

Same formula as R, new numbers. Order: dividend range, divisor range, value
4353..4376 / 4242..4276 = 1.14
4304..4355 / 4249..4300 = 0.99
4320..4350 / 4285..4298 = 1.04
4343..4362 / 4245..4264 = 1.06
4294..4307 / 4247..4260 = 0.80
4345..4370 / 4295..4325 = 1.28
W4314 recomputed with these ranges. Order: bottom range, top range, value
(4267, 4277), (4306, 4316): 0.93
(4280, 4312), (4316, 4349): 1.15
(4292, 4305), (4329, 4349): 1.21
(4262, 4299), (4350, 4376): 1.16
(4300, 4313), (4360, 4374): 1.58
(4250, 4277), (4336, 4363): 1.05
